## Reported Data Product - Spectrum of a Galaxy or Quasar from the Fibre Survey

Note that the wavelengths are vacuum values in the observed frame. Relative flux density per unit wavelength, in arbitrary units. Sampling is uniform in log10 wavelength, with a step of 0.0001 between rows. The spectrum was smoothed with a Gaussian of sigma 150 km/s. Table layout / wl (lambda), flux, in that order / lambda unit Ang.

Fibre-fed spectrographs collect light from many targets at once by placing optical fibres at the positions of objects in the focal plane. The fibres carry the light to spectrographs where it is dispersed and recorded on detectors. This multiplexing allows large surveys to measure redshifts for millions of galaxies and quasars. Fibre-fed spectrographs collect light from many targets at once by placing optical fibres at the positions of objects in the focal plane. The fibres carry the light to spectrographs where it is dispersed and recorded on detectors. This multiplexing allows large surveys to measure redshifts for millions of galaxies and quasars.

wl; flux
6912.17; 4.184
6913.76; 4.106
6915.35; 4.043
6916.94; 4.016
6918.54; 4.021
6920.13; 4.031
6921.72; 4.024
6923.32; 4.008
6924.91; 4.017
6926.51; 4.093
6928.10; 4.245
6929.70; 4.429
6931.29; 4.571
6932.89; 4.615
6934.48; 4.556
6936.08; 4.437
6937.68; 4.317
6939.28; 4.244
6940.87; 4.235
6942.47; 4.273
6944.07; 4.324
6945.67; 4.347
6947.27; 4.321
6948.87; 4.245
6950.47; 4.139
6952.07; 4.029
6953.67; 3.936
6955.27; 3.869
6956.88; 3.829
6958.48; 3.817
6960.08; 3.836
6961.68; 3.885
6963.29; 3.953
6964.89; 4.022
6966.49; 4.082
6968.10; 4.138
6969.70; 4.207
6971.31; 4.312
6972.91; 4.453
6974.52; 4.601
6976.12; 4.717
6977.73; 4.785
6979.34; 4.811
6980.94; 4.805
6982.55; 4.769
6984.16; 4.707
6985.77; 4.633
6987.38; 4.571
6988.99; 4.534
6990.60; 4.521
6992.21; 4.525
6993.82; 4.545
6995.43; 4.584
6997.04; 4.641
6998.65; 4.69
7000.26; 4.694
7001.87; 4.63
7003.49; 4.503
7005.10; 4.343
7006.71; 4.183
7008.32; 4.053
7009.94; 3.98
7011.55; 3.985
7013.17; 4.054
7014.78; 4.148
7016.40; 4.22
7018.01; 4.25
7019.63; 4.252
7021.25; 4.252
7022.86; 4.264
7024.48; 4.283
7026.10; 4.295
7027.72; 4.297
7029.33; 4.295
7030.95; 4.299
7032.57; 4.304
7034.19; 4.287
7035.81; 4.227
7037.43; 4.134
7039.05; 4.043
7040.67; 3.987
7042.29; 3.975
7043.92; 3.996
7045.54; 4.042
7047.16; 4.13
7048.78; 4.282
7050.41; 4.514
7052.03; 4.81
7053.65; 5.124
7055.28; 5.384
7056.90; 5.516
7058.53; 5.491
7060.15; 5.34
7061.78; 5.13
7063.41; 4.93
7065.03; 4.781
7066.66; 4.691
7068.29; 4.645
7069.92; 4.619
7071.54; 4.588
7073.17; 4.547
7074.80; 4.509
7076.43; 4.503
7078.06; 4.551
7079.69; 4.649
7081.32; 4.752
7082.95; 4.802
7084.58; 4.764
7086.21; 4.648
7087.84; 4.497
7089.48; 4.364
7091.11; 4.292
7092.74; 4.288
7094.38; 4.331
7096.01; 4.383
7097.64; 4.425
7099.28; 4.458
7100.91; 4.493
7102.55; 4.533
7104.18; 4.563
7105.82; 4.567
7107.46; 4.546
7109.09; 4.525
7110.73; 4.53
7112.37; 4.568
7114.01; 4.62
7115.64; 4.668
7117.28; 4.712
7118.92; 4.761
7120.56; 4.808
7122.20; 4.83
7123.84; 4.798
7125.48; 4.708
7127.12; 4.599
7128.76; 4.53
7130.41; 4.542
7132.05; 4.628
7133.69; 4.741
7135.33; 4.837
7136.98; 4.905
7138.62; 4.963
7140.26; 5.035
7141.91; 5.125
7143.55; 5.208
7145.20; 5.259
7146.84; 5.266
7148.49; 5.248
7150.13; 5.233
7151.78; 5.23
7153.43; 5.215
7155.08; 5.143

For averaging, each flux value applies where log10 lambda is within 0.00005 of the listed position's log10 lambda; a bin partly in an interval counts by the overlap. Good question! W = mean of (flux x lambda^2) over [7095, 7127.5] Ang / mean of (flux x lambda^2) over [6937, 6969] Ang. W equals 1.18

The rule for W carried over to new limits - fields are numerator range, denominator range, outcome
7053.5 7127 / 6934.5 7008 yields 1.11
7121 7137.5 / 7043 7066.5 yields 1.00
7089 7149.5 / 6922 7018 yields 1.13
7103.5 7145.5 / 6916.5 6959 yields 1.20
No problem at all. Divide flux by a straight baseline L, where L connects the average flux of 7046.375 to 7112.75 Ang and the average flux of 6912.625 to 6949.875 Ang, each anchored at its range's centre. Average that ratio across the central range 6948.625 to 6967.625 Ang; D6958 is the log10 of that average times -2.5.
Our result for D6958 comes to 0.09 mag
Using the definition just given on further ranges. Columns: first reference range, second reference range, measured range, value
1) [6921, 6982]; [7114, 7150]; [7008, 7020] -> 0.089 mag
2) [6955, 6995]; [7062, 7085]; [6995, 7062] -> 0.028 mag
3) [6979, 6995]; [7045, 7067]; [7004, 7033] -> 0.130 mag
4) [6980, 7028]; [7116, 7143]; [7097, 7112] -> 0.046 mag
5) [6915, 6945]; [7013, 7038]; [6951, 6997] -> -0.025 mag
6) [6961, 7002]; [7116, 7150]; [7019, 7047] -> 0.107 mag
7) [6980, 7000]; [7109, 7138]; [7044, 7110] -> 0.006 mag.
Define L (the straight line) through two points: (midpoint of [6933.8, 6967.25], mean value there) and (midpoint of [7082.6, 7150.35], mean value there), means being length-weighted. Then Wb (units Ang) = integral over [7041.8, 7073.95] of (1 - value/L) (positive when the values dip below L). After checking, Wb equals -1.7 Ang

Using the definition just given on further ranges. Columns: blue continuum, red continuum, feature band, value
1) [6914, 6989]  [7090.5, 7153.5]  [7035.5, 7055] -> 1.0 Ang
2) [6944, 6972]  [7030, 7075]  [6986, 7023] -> -0.5 Ang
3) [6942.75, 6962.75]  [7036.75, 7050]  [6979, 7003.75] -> -3.5 Ang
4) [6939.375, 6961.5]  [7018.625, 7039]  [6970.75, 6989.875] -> -2.3 Ang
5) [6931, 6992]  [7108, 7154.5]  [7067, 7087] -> 0.2 Ang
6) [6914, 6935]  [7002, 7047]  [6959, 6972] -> 0.5 Ang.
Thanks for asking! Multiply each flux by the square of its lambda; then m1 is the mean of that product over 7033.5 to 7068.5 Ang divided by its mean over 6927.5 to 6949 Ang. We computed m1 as 1.1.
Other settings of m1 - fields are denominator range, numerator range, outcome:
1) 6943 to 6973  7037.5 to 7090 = 1.17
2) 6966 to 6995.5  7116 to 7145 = 1.11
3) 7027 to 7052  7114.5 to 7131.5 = 1.14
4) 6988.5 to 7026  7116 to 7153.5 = 1.17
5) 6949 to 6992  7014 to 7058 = 1.03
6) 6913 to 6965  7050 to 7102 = 1.18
